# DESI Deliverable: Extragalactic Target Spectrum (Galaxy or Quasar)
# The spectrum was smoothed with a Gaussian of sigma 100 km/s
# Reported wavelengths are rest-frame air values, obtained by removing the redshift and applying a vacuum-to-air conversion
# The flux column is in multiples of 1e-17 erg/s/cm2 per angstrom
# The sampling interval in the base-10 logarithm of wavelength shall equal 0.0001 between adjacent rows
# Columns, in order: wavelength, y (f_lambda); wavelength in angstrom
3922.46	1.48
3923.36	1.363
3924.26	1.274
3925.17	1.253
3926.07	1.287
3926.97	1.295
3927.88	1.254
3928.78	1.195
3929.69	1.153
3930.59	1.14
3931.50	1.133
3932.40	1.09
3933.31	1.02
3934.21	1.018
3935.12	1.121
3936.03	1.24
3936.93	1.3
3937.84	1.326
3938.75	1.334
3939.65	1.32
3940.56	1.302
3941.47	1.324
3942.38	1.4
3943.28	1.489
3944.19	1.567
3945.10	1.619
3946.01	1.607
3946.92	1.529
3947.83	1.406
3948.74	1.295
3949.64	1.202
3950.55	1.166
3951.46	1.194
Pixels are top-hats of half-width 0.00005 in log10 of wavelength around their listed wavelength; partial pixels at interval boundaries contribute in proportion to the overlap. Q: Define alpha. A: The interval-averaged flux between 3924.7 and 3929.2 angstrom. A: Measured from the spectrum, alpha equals 1.26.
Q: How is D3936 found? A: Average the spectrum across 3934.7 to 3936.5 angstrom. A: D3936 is 1.18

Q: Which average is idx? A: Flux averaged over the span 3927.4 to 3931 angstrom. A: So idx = 1.19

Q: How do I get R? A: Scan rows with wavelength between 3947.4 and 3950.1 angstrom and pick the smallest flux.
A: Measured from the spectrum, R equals 1.202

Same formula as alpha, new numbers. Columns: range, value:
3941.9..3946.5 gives 1.53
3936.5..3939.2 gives 1.32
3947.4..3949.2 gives 1.35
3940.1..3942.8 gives 1.34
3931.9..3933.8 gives 1.06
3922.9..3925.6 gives 1.3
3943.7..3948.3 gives 1.54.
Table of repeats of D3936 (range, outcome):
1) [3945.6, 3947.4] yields 1.56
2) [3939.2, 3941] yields 1.31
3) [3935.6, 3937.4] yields 1.27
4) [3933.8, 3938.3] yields 1.2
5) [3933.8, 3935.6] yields 1.07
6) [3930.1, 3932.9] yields 1.12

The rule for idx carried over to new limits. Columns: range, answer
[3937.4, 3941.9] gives 1.32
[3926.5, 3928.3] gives 1.27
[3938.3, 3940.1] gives 1.33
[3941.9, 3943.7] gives 1.45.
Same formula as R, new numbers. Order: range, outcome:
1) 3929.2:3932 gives 1.133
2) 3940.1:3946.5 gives 1.302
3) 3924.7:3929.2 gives 1.195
